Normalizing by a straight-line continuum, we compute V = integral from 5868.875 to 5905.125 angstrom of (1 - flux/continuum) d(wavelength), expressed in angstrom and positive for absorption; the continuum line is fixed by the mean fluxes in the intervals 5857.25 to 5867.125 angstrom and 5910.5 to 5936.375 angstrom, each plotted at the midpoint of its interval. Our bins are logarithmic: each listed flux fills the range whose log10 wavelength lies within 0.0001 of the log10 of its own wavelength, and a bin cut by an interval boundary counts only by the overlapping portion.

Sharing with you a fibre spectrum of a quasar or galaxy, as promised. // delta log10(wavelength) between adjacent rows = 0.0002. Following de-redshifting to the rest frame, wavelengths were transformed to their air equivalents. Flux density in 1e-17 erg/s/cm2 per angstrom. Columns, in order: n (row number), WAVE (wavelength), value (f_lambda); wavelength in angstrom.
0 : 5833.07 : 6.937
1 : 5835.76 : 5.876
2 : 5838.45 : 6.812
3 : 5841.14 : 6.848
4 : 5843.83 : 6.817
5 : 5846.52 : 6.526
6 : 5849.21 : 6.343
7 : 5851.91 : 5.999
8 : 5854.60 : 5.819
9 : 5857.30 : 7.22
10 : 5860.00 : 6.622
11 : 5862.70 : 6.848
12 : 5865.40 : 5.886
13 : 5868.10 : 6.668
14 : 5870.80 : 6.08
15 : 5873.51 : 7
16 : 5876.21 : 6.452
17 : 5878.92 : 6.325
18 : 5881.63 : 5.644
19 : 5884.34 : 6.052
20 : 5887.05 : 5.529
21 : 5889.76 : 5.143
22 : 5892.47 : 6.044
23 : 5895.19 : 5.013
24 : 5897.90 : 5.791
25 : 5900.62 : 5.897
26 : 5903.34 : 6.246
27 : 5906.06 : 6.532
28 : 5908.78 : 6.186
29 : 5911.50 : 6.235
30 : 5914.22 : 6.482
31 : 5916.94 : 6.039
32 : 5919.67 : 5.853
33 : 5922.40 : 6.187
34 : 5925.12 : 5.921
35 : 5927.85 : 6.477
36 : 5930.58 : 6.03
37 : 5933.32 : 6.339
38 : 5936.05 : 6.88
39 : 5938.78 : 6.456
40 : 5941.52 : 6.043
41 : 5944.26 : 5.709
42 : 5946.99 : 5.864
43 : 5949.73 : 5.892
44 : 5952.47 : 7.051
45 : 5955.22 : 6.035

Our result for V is 2.7 angstrom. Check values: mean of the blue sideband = 6.57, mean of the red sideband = 6.22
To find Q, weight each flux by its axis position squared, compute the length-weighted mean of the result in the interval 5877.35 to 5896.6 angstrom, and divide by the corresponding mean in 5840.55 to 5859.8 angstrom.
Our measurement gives 0.89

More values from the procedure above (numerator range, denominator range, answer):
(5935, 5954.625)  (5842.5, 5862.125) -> 0.99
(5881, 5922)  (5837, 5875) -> 0.92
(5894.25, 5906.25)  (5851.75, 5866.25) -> 0.92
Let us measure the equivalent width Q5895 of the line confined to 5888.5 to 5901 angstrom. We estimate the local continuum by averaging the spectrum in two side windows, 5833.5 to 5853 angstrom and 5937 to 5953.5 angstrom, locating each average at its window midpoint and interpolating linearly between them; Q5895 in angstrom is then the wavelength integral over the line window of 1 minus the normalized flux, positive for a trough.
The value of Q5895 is 1.5 angstrom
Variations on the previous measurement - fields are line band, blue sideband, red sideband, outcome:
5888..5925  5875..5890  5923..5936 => 0.74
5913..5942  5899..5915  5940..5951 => -0.96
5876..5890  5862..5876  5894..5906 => 0.74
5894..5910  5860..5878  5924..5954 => 1.06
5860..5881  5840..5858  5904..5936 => -0.13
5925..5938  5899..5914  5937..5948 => -0.56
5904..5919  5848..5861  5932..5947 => 0.06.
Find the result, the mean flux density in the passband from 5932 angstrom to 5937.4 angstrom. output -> 6.61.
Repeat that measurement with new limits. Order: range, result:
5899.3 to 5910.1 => 6.22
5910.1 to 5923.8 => 6.16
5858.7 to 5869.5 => 6.51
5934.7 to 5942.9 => 6.46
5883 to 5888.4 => 5.79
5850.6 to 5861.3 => 6.42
